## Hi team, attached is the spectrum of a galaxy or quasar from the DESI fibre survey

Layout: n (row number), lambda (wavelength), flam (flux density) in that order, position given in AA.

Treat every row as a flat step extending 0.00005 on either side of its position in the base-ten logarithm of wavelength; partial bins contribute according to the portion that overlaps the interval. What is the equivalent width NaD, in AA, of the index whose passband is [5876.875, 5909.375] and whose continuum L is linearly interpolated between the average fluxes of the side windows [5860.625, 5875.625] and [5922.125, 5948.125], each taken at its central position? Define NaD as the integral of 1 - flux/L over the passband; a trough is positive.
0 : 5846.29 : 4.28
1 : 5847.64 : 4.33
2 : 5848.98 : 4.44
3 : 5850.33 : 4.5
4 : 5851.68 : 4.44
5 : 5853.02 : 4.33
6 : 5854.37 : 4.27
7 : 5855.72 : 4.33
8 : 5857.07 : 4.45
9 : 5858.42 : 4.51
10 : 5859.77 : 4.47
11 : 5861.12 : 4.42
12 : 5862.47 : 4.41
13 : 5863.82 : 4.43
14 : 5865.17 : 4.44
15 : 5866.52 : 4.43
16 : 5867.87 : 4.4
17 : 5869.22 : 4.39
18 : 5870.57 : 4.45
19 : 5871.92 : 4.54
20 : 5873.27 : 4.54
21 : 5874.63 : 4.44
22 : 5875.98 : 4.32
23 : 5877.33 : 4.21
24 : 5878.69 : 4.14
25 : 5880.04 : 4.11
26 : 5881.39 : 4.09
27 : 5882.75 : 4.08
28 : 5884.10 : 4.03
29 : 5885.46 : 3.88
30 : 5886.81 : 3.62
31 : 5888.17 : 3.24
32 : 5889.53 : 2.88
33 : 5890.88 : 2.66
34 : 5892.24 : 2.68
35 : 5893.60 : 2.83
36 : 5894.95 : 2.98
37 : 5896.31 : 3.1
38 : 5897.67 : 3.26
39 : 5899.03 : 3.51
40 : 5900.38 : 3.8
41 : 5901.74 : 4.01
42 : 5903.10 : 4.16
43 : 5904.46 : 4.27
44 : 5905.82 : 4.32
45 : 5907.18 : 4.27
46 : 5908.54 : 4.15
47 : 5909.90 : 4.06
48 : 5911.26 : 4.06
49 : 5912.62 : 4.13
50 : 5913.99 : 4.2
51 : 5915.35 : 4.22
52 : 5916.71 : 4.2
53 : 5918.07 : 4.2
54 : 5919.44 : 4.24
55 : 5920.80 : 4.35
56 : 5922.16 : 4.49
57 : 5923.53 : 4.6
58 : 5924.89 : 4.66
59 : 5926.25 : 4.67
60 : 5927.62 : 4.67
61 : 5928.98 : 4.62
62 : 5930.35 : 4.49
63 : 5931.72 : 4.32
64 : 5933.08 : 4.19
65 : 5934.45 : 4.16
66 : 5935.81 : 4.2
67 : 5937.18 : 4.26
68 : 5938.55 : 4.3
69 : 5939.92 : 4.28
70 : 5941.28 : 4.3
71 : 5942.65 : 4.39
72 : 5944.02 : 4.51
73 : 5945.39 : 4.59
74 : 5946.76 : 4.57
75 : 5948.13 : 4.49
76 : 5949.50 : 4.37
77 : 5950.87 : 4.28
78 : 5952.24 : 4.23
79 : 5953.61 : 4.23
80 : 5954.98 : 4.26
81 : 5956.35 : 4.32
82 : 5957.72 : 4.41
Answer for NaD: 5.6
